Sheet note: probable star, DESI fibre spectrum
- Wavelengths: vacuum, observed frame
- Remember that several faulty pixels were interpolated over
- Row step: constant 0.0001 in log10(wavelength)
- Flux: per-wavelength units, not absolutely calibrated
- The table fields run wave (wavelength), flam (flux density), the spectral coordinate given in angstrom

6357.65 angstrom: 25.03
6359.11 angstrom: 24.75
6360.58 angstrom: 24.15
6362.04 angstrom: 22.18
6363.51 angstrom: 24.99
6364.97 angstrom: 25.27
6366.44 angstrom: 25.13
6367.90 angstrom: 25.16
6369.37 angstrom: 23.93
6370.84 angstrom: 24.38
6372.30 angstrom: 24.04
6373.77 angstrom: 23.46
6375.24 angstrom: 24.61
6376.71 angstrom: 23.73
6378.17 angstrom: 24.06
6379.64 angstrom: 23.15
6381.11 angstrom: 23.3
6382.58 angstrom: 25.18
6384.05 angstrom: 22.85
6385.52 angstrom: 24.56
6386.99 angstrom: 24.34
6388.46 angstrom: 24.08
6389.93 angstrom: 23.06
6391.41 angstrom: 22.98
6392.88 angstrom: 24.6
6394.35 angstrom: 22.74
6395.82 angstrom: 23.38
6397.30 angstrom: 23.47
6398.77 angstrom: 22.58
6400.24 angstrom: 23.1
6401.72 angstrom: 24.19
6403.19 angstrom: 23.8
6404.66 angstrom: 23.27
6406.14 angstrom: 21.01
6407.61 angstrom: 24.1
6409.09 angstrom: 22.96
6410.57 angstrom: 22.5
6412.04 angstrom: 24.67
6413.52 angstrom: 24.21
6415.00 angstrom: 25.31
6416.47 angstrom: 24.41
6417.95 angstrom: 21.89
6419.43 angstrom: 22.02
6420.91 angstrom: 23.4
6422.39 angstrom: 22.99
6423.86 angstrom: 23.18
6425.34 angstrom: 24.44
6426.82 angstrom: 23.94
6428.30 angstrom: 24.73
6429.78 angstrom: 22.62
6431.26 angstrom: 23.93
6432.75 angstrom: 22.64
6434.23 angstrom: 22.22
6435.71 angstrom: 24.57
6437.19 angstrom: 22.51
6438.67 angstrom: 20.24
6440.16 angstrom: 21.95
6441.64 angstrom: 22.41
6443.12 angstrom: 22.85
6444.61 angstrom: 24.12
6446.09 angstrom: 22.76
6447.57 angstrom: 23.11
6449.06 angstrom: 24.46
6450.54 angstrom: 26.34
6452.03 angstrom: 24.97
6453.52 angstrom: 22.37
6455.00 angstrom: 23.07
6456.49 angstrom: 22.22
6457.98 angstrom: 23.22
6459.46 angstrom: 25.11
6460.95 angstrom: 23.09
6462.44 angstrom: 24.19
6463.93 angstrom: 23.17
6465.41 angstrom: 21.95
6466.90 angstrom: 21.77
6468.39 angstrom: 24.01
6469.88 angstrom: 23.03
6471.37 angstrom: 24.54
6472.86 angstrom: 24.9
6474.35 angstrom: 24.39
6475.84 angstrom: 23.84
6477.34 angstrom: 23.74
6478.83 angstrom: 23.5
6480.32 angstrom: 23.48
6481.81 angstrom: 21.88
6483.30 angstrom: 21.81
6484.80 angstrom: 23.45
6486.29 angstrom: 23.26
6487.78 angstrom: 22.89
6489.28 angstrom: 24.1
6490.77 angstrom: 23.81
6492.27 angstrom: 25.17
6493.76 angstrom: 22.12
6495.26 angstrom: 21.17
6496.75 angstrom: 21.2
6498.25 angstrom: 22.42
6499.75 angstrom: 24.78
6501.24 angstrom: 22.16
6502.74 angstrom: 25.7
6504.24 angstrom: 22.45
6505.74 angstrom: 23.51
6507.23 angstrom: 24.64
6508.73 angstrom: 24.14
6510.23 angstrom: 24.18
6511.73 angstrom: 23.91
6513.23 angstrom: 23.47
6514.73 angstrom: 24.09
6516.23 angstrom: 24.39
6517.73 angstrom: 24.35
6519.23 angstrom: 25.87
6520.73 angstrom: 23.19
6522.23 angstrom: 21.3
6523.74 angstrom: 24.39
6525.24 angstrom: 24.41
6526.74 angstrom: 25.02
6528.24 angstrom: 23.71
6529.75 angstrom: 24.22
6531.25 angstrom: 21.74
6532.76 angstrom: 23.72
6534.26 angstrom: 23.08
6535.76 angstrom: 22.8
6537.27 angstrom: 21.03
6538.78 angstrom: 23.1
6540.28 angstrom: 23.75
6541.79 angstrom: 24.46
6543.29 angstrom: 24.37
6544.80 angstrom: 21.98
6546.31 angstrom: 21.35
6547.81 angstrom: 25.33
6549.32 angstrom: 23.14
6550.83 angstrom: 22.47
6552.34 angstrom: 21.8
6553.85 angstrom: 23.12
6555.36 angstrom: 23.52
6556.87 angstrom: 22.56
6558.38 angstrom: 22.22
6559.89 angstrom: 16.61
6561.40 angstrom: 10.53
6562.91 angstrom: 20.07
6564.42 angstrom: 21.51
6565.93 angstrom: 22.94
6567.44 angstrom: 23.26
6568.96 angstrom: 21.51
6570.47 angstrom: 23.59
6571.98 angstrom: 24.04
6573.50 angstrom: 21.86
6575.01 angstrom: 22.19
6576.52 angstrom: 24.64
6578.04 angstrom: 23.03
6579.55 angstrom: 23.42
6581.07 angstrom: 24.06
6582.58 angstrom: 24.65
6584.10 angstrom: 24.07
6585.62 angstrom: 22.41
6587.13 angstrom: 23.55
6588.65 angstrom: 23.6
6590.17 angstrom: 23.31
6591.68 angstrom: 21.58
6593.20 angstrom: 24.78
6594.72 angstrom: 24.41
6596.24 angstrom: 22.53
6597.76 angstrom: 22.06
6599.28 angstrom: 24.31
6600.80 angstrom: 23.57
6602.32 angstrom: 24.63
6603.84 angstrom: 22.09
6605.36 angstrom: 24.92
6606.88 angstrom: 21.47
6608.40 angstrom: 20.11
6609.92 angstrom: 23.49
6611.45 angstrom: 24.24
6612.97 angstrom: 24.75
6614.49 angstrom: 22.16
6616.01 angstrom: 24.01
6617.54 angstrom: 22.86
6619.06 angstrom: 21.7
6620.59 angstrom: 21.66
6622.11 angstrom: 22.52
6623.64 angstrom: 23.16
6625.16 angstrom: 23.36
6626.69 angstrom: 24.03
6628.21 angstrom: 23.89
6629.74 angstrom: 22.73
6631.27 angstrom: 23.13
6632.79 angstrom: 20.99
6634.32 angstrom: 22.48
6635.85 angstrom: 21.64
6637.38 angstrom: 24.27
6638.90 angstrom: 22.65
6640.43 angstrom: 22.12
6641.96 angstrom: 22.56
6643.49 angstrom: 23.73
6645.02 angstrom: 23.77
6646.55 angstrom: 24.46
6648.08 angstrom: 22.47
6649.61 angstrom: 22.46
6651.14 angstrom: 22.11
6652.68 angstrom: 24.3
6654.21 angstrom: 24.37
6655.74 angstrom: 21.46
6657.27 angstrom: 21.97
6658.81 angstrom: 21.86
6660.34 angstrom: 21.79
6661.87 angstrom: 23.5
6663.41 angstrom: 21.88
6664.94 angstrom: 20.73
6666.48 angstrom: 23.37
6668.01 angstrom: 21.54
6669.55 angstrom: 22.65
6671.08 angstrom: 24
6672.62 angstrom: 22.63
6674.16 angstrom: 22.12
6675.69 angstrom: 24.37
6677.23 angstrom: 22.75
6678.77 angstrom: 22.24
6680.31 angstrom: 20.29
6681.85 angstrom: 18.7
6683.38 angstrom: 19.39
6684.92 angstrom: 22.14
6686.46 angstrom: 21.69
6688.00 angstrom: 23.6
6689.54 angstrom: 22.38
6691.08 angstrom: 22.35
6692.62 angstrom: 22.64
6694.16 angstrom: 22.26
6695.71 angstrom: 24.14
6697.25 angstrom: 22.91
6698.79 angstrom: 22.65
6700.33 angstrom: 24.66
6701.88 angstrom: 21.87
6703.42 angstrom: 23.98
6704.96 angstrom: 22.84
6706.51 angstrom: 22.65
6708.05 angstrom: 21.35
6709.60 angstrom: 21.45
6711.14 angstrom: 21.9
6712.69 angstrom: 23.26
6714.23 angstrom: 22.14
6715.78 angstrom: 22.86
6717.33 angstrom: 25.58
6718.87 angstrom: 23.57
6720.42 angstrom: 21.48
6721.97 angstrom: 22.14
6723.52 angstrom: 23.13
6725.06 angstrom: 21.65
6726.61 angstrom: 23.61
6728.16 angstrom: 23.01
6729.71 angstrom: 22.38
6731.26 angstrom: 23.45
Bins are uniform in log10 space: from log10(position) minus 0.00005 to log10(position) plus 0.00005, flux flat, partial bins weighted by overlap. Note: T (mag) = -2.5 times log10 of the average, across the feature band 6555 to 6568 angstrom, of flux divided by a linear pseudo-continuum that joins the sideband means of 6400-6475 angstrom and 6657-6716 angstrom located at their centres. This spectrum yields 0.13 mag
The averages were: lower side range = 23.4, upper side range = 22.3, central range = 20.2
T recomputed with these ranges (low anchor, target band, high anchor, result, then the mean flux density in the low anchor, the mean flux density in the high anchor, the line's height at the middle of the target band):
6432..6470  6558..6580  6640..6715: 0.070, 23.2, 22.5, 22.8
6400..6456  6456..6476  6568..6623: -0.011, 23.3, 23.2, 23.3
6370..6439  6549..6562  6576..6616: 0.134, 23.5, 23.4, 23.4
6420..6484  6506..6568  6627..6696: 0.008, 23.3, 22.5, 23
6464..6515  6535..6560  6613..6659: 0.022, 23.4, 22.9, 23.2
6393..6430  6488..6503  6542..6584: -0.018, 23.4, 22.3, 22.8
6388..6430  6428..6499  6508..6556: 0.011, 23.4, 23.5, 23.5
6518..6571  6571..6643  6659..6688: -0.039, 22.5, 22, 22.3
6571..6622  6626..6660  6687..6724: 0.008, 23.2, 22.8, 23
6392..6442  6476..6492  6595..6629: -0.004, 23.2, 23.1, 23.2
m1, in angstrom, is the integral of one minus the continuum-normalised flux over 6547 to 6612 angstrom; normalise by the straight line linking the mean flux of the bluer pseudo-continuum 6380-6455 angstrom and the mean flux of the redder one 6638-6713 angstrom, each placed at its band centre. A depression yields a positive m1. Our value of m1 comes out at 0.6 angstrom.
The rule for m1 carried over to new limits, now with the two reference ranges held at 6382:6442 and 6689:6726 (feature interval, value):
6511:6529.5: -0.7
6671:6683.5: 0.5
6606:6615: 0.1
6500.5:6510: -0.3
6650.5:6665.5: 0.3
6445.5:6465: -0.4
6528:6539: 0.1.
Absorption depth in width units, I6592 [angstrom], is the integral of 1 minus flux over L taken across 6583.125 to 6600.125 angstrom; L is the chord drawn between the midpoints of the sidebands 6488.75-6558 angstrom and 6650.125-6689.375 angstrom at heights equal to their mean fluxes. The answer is -0.37 angstrom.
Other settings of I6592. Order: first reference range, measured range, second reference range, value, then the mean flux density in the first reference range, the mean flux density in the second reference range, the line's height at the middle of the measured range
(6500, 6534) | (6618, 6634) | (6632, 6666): 0.1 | 23.8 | 22.6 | 22.8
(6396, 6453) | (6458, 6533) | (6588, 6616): -0.7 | 23.4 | 23.2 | 23.3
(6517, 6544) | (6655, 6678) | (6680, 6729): 0.3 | 23.6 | 22.5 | 22.7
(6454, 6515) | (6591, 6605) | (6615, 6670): -0.3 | 23.4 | 22.7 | 22.9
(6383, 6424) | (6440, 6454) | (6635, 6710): -0.2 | 23.4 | 22.5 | 23.3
